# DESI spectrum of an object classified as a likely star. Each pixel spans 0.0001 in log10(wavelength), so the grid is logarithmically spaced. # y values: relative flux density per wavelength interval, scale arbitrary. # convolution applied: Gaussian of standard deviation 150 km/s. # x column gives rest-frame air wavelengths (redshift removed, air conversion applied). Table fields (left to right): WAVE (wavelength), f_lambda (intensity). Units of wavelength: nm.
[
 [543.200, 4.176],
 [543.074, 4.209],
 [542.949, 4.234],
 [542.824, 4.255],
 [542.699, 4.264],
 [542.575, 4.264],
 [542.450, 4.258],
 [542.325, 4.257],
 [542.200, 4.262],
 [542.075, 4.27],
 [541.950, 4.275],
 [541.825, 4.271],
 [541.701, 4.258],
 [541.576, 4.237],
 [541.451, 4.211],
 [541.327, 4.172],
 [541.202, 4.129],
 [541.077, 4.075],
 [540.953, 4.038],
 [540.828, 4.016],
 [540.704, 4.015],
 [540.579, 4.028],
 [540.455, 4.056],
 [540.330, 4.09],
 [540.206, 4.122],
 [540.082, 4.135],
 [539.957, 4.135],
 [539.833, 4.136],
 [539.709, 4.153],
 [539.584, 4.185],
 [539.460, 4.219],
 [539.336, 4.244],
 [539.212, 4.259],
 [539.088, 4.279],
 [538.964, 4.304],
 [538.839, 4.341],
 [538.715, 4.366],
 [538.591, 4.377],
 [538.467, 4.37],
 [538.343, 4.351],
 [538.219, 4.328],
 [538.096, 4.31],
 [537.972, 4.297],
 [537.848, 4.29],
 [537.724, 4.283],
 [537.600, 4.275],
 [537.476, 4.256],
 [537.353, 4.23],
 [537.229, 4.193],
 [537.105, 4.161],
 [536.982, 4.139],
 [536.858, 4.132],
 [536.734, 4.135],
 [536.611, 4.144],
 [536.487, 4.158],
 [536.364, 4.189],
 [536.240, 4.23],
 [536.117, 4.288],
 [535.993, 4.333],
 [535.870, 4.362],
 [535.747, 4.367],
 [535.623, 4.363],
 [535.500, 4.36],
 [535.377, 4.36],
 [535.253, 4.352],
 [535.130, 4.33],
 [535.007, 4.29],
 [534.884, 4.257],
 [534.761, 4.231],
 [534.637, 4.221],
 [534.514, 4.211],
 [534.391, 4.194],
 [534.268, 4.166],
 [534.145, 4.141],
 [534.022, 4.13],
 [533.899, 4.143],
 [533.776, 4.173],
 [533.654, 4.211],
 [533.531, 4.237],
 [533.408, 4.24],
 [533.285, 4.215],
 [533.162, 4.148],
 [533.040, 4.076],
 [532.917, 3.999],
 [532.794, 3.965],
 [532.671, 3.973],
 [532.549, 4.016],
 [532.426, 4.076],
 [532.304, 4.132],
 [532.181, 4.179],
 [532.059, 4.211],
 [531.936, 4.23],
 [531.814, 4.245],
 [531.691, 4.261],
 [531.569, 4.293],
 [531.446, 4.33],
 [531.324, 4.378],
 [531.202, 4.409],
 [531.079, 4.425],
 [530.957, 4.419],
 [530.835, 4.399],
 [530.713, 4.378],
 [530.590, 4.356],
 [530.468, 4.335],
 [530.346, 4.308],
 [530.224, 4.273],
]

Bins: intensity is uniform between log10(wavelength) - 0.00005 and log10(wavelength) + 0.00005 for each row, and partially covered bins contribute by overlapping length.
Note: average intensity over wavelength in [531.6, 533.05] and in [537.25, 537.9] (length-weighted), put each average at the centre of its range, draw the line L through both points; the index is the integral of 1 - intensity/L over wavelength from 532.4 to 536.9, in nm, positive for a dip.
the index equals -0.02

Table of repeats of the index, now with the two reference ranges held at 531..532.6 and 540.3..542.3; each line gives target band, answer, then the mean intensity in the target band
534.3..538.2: -0.05 nm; 4.26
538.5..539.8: -0.03 nm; 4.27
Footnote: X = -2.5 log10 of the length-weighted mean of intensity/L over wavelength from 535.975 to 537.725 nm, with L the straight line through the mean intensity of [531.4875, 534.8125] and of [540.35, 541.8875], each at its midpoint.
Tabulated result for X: -0.016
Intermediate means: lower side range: 4.16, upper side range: 4.12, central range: 4.2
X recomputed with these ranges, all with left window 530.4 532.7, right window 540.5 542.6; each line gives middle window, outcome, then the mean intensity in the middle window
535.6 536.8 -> -0.01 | 4.25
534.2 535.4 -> 0.00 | 4.26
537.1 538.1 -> -0.01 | 4.25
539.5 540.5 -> 0.02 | 4.13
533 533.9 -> 0.02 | 4.19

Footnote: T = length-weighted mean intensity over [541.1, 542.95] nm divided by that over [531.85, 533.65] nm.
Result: 1.03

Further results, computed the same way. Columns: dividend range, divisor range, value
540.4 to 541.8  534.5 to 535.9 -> 0.96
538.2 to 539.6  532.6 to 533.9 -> 1.04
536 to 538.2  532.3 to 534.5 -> 1.02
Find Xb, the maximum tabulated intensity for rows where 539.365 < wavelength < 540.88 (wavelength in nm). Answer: 4.219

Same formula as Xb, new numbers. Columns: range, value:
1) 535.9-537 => 4.333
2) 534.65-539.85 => 4.377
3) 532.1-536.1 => 4.367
